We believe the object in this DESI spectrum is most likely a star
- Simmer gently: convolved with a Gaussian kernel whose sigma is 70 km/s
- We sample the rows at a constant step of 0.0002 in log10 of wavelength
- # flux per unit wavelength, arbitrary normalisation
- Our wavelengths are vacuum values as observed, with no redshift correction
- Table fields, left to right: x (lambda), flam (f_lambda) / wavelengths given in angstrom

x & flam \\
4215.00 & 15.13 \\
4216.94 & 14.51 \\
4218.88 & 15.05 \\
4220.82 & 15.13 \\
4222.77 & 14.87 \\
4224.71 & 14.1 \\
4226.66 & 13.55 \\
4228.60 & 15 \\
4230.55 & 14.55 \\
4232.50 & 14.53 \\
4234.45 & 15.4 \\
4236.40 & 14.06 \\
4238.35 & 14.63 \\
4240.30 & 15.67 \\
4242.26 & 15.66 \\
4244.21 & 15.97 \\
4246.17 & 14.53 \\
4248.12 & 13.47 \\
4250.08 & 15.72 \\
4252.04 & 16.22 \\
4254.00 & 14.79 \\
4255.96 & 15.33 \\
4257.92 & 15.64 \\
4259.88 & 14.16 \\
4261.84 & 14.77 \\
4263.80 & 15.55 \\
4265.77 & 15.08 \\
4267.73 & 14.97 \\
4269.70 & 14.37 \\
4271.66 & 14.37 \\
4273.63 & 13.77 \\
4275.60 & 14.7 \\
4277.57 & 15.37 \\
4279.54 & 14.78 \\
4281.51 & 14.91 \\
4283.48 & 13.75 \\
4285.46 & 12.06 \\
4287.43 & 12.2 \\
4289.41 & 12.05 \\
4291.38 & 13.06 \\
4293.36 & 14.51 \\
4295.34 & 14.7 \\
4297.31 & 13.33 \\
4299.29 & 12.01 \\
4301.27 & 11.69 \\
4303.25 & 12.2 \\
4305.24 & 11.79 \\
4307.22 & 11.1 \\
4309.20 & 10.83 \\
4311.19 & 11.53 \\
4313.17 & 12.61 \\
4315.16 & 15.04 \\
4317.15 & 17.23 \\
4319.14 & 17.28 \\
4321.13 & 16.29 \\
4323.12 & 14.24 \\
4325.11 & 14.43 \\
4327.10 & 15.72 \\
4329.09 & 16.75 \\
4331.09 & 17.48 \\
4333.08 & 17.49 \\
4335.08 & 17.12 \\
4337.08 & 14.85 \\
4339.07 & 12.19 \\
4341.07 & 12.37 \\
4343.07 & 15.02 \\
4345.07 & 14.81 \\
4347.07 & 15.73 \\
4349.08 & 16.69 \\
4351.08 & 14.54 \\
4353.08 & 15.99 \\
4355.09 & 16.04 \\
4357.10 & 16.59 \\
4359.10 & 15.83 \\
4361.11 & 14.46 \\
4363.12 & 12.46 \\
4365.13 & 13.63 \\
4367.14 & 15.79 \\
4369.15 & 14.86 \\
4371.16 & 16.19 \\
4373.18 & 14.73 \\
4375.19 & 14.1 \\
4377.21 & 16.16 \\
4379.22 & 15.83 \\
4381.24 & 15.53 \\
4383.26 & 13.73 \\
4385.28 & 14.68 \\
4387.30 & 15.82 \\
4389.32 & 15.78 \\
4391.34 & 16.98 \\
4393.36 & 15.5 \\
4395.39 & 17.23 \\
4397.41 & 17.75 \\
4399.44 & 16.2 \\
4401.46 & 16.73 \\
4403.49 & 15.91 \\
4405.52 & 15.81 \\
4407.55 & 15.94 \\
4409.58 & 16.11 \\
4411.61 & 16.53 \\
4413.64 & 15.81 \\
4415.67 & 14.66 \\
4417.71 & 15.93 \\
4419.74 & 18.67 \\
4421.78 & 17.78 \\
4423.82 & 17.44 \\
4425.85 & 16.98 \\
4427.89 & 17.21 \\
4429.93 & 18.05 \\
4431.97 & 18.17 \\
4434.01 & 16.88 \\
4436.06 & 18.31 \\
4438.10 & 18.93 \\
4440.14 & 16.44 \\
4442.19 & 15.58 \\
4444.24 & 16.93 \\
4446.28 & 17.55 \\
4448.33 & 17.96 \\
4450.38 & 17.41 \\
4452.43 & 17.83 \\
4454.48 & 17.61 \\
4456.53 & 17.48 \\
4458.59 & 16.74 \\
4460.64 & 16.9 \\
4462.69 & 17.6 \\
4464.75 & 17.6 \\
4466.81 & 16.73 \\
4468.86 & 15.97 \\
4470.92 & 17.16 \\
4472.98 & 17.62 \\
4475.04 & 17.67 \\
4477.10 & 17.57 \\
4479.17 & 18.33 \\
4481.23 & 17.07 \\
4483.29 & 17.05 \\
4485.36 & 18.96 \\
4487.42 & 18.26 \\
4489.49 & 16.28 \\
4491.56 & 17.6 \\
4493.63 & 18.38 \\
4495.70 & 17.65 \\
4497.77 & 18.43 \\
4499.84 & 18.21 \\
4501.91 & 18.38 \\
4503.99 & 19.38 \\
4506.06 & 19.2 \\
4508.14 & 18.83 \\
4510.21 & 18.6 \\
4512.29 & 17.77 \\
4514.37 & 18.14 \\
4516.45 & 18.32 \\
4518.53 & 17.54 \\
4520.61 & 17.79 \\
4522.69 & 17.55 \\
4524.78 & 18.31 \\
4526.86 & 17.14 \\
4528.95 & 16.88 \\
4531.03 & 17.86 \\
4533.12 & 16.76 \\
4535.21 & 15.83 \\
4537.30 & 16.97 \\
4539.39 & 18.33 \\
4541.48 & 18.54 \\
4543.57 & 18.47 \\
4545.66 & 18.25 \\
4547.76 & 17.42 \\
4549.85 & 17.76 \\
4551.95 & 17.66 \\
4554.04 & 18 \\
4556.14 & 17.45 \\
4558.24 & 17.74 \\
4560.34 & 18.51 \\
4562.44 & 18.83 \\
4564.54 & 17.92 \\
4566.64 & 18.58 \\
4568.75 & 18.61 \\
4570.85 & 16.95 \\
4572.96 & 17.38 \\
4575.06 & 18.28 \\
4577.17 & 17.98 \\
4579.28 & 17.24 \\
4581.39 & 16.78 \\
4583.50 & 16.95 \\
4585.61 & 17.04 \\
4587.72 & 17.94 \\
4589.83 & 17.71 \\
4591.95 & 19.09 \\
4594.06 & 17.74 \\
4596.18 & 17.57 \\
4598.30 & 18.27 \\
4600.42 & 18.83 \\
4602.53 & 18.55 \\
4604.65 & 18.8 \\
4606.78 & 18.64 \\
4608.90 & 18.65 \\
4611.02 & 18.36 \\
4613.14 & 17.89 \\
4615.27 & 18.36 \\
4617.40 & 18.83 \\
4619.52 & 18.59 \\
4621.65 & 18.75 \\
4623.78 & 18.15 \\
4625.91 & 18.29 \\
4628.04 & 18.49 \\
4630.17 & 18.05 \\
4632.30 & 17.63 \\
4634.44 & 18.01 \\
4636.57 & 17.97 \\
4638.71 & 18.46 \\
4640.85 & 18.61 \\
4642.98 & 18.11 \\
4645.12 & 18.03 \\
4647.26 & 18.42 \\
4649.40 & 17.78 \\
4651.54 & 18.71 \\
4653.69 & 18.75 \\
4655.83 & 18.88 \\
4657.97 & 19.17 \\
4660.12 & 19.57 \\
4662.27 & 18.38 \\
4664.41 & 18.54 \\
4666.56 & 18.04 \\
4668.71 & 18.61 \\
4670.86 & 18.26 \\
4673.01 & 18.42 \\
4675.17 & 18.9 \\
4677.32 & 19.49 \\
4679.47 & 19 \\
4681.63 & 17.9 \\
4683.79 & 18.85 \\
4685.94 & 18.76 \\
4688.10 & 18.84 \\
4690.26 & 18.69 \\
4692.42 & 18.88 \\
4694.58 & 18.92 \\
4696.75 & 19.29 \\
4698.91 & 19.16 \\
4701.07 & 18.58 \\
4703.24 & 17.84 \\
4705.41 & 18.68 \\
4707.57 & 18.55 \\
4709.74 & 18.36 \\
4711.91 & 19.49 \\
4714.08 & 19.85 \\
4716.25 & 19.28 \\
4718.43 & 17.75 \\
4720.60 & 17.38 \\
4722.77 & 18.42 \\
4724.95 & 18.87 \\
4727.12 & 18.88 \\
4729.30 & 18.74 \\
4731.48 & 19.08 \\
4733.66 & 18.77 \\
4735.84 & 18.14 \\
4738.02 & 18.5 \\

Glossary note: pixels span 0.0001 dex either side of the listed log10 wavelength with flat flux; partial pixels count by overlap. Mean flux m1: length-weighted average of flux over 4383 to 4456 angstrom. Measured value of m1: 16.8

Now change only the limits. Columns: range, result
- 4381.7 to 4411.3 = 16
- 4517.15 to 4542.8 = 17.5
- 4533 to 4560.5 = 17.7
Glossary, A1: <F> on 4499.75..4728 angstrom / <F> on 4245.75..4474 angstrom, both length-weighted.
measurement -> 1.2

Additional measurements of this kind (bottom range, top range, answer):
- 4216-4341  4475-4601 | 1.24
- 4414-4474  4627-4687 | 1.07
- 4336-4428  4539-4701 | 1.17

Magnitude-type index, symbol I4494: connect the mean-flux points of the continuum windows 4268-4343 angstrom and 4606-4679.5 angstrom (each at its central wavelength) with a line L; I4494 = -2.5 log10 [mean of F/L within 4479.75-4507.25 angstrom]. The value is -0.10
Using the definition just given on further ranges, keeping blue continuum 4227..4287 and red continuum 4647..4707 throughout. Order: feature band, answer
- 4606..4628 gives -0.02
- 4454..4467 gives -0.04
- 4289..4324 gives 0.14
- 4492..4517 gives -0.08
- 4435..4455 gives -0.06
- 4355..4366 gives 0.07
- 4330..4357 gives 0.01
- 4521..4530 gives -0.01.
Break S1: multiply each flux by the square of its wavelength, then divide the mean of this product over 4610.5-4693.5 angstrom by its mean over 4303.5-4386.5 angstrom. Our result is 1.4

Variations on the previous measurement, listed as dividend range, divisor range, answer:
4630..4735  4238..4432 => 1.44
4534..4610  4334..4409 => 1.27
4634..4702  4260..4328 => 1.59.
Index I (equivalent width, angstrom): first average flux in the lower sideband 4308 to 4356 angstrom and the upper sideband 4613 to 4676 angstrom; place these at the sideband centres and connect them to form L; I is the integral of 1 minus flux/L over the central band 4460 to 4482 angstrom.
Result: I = -1.0 angstrom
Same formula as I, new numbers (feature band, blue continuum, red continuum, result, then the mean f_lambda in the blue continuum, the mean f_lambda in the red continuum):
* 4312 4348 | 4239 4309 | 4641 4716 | -1.5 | 14.1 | 18.7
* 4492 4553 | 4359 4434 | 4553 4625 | -2.0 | 16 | 18.1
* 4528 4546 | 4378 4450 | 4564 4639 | 0.1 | 16.6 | 18.1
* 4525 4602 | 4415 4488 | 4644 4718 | 1.1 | 17.4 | 18.7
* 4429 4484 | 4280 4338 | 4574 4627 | -4.2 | 14.1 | 18.1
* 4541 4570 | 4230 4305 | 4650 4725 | -1.3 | 14.3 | 18.7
